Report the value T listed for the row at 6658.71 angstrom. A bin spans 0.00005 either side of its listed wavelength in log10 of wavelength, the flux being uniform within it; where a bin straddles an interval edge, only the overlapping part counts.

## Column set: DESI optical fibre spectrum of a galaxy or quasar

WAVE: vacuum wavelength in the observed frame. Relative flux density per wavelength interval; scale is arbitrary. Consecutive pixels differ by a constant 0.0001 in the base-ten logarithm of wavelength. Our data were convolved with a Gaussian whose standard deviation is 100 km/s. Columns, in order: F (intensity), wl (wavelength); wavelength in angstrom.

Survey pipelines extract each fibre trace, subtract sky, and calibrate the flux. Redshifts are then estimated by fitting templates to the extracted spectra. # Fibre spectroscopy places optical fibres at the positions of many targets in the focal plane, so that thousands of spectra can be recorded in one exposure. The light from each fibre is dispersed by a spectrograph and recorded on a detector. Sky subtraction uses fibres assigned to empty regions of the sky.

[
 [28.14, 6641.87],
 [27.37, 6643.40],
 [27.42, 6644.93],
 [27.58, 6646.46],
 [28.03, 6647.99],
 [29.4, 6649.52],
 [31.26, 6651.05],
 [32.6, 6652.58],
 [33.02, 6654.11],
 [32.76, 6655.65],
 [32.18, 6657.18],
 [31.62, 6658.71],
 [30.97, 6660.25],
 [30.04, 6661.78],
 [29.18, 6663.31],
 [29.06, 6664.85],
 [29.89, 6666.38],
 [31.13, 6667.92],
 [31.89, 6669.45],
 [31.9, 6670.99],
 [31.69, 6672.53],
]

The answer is 31.62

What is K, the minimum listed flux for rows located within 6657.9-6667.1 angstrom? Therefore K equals 29.06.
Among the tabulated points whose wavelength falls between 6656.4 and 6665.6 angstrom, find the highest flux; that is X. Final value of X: 32.18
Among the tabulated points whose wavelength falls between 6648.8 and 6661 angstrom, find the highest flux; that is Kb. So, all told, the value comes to 33.02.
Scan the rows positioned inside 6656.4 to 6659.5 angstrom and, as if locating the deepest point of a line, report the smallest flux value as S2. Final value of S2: 31.62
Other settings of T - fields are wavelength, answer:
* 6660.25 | 30.97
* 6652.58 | 32.6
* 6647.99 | 28.03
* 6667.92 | 31.13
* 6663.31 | 29.18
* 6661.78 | 30.04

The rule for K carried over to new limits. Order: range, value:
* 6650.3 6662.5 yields 30.04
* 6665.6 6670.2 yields 29.89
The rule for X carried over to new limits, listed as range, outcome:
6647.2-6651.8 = 31.26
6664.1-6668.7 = 31.13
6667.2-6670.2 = 31.89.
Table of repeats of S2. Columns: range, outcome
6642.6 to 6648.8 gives 27.37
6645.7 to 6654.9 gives 27.58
